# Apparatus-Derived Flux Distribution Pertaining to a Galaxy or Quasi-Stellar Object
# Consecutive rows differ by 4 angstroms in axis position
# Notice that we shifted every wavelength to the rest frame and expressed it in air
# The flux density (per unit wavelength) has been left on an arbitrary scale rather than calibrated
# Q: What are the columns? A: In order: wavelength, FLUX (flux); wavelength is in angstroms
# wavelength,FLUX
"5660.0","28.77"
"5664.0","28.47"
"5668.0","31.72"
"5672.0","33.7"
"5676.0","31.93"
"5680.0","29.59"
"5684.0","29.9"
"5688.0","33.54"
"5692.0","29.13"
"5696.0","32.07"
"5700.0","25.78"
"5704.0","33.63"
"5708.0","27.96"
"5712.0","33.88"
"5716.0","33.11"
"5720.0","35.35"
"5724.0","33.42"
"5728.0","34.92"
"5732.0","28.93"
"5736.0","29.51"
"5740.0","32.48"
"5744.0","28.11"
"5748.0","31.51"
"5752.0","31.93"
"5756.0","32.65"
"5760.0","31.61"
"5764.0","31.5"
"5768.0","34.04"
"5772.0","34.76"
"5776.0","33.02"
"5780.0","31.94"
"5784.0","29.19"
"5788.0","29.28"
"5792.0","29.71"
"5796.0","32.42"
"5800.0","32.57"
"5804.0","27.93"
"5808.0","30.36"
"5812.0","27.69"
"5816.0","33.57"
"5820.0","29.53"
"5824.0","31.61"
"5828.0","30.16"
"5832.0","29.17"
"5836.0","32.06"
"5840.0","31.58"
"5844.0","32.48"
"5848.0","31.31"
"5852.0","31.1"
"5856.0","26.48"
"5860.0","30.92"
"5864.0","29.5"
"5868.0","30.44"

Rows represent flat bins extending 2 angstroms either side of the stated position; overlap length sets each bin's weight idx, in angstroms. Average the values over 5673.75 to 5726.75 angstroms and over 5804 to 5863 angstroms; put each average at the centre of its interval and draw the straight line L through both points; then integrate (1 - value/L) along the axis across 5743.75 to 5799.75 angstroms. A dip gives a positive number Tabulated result -1.3 angstroms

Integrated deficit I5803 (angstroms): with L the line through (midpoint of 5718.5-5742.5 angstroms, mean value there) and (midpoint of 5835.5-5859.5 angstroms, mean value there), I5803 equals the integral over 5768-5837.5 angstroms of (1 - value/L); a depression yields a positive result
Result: 0.9 angstroms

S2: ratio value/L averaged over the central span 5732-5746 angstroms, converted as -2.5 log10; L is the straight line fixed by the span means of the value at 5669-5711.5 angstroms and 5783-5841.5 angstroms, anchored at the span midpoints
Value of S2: 0.03 mag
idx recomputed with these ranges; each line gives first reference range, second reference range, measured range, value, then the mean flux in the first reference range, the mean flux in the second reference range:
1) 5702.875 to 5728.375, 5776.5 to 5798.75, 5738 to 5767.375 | 0.31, 33.1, 30.7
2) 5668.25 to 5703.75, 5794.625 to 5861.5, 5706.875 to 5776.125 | -3.12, 30.9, 30.6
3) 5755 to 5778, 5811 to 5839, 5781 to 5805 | 1.17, 32.9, 30.7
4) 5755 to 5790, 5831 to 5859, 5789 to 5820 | 0.89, 32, 30.7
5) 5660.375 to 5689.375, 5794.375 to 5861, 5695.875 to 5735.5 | -1.09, 31.1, 30.6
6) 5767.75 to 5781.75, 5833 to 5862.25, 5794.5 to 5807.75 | 0.66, 33.4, 30.8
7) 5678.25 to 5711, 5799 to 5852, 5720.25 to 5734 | -1.07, 30.3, 30.7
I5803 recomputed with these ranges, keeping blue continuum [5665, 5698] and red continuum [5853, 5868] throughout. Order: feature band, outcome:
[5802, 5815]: 0.37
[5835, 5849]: -1.12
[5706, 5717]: -0.18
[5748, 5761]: -0.64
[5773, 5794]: -0.44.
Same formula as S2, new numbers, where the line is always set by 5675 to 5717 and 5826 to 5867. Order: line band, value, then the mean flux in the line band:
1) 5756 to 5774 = -0.08 mag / 32.9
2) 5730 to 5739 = 0.04 mag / 29.6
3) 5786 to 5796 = 0.02 mag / 30.1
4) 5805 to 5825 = 0.01 mag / 30.4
